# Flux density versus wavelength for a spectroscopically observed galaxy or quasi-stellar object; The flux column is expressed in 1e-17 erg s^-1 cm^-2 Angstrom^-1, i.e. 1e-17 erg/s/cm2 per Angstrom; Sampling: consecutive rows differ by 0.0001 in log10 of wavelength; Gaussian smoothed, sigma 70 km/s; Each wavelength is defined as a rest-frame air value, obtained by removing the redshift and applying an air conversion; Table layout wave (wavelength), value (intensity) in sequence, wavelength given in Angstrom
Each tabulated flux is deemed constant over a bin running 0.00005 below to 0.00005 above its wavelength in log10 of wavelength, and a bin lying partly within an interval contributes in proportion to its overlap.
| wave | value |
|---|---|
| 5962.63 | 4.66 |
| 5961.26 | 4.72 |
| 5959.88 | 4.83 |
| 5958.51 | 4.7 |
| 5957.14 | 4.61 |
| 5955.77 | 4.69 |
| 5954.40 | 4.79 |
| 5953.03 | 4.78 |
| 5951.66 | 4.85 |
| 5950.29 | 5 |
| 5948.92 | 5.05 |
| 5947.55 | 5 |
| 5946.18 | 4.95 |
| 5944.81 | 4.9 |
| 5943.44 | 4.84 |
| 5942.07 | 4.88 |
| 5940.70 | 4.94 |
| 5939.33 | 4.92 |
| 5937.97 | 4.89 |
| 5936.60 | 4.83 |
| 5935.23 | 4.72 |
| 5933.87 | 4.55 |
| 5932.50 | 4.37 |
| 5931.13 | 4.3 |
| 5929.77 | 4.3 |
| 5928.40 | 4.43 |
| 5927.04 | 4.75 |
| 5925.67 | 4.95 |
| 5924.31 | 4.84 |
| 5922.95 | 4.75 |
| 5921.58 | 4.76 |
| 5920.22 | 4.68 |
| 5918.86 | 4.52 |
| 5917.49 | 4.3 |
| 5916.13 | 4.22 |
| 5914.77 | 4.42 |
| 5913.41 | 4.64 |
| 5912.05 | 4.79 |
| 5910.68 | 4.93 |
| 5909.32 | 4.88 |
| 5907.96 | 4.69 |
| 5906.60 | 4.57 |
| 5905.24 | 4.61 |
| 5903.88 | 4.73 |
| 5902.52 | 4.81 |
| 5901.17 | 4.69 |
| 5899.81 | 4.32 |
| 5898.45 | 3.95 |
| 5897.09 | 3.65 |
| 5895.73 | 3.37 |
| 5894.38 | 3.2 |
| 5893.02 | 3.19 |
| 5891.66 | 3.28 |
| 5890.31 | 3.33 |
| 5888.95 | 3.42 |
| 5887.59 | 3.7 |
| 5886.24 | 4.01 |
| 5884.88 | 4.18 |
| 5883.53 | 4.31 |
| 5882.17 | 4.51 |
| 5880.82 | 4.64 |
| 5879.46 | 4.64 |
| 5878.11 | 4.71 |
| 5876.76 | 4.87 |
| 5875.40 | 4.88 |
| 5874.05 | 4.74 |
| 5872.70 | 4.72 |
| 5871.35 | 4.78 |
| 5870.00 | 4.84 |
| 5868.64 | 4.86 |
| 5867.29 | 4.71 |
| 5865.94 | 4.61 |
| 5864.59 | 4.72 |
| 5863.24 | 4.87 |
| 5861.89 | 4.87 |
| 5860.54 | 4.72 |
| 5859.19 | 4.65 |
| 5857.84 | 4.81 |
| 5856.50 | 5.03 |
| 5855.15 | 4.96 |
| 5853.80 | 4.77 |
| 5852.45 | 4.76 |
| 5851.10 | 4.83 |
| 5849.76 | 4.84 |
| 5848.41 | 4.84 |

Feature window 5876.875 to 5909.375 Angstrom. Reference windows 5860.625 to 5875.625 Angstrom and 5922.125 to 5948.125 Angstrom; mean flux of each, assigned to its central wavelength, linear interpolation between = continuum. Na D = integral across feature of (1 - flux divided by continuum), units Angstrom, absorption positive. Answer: 4.3 Angstrom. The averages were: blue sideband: 4.78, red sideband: 4.74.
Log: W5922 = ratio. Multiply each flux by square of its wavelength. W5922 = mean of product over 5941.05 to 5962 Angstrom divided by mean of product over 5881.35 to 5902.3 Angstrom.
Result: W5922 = 1.29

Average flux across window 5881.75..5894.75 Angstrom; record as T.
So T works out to 3.71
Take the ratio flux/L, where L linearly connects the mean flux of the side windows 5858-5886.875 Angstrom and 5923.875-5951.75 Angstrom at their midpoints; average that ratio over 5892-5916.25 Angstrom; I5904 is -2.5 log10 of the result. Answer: 0.10 mag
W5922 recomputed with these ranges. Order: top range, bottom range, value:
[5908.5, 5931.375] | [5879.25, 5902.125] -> 1.20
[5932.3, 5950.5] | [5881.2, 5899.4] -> 1.33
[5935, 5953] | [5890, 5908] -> 1.24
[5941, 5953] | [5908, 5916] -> 1.06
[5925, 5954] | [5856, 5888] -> 1.05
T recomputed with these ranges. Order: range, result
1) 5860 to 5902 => 4.3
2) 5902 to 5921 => 4.63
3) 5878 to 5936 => 4.34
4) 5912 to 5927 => 4.62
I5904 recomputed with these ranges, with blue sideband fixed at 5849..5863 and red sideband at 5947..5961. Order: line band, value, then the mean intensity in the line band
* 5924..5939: 0.04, 4.63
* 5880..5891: 0.20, 4.02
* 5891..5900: 0.34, 3.52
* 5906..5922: 0.05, 4.61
